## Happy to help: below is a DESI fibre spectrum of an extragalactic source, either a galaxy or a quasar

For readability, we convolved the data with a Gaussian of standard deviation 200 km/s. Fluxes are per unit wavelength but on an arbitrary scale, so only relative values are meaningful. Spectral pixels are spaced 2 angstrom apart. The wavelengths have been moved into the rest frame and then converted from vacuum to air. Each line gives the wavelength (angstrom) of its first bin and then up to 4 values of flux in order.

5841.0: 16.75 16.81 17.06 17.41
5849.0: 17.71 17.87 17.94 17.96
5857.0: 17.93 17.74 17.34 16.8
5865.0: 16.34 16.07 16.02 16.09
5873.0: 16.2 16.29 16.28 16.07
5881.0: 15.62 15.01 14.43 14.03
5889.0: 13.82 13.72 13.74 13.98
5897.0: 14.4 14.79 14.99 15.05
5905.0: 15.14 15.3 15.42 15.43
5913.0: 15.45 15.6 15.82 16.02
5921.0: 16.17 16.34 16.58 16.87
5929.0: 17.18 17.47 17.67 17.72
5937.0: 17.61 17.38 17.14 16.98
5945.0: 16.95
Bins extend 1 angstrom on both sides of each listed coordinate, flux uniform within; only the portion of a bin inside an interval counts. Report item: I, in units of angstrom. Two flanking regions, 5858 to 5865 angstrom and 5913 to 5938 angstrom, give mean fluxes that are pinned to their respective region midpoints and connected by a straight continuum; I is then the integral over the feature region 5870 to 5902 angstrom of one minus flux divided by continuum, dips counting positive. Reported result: 3.8 angstrom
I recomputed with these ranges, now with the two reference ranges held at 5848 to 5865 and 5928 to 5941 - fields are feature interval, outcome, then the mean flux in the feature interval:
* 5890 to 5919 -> 4.24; 15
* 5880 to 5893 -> 2.34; 14.4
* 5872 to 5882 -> 0.83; 16.1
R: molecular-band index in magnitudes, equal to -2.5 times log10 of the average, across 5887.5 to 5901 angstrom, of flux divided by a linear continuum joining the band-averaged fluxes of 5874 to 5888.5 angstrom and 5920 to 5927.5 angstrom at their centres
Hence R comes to 0.11 mag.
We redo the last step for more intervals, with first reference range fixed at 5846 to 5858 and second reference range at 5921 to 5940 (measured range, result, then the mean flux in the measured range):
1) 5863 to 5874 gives 0.09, 16.2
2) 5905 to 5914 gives 0.13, 15.4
